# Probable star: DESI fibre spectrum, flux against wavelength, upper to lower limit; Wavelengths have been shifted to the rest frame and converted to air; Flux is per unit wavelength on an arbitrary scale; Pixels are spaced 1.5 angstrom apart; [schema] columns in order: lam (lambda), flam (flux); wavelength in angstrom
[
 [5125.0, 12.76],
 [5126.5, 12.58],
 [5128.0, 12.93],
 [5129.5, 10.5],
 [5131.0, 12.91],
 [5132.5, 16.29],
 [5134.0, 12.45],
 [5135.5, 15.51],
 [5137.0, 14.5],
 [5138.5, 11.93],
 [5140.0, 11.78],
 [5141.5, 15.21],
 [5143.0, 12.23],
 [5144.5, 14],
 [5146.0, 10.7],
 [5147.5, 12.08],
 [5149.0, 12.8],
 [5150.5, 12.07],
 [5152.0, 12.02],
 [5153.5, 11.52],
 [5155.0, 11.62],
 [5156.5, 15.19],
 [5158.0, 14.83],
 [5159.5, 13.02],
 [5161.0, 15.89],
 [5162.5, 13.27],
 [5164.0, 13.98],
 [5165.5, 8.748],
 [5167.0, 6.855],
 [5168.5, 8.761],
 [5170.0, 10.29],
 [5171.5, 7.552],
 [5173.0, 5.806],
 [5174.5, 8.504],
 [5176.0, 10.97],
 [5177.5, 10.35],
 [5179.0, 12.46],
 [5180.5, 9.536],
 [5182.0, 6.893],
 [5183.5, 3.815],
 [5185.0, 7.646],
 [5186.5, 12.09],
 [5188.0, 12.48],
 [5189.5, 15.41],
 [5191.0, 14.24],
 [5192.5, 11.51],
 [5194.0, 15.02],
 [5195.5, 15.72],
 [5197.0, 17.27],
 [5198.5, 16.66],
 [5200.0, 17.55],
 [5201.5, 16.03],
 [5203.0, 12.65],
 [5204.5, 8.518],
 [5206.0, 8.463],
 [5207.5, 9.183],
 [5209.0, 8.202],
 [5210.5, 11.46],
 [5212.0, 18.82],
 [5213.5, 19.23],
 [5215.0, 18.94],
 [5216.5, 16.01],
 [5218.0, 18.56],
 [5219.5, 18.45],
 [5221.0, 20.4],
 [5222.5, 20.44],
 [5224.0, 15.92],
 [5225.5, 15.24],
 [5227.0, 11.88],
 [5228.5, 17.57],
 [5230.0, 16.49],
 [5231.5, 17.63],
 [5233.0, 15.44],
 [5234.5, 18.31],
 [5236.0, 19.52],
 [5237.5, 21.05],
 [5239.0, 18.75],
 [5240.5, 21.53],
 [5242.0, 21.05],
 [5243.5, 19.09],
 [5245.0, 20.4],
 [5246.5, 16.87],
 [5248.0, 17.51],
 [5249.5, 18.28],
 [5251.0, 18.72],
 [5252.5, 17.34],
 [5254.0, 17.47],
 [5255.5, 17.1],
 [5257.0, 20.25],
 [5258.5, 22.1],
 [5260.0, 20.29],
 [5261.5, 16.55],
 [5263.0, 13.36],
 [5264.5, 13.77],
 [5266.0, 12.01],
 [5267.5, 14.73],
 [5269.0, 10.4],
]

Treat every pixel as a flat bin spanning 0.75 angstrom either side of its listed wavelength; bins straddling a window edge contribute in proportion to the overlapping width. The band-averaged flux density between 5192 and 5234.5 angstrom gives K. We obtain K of 15.4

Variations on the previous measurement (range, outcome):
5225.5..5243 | 18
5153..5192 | 10.8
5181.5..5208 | 12.4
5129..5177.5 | 12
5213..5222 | 18.6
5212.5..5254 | 18.2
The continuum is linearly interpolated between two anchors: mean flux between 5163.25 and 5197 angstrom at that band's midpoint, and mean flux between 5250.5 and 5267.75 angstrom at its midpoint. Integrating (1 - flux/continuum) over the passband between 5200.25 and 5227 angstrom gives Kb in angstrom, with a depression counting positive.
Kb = -3.4 angstrom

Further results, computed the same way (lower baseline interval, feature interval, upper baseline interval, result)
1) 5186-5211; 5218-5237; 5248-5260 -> -1.58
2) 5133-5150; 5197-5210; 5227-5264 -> 2.96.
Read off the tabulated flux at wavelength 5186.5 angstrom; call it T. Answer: 12.09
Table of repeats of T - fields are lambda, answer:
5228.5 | 17.57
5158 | 14.83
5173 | 5.806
